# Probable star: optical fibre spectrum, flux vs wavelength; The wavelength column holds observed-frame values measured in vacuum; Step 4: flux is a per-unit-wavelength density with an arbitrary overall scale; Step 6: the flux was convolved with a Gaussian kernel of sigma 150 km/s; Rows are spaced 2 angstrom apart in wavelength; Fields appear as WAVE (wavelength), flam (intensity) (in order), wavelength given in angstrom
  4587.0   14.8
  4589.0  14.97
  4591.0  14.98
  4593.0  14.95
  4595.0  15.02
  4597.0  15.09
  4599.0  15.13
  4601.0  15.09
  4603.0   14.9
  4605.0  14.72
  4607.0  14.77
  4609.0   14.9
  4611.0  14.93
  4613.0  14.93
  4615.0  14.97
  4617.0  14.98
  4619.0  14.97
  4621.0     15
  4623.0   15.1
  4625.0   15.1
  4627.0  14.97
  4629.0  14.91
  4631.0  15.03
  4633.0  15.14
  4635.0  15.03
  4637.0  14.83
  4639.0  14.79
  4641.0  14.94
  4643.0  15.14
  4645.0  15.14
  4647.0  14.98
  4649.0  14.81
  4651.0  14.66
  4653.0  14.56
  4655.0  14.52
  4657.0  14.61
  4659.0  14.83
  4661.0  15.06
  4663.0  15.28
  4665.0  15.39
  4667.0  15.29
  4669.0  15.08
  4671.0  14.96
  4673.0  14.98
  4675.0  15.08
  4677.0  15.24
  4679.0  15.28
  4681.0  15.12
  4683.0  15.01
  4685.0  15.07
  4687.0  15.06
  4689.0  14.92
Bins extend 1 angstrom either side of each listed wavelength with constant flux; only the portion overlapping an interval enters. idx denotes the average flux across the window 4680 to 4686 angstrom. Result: 15.1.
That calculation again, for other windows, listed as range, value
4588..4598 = 15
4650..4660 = 14.6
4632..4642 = 14.9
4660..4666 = 15.2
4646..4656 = 14.7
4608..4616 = 14.9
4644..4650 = 15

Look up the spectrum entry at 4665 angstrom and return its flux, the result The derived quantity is 15.39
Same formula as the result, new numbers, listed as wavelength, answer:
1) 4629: 14.91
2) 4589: 14.97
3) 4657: 14.61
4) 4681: 15.12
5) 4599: 15.13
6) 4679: 15.28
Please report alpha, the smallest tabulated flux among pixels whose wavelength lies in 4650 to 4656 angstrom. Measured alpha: 14.52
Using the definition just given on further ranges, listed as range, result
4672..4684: 14.98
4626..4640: 14.79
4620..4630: 14.91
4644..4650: 14.81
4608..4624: 14.9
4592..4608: 14.72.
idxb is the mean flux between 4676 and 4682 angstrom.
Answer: 15.2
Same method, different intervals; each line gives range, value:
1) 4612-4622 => 15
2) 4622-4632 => 15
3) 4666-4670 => 15.2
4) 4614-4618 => 15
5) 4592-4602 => 15.1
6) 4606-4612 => 14.9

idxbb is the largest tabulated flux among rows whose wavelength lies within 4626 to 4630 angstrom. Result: 14.97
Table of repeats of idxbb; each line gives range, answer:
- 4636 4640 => 14.83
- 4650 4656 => 14.66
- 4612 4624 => 15.1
